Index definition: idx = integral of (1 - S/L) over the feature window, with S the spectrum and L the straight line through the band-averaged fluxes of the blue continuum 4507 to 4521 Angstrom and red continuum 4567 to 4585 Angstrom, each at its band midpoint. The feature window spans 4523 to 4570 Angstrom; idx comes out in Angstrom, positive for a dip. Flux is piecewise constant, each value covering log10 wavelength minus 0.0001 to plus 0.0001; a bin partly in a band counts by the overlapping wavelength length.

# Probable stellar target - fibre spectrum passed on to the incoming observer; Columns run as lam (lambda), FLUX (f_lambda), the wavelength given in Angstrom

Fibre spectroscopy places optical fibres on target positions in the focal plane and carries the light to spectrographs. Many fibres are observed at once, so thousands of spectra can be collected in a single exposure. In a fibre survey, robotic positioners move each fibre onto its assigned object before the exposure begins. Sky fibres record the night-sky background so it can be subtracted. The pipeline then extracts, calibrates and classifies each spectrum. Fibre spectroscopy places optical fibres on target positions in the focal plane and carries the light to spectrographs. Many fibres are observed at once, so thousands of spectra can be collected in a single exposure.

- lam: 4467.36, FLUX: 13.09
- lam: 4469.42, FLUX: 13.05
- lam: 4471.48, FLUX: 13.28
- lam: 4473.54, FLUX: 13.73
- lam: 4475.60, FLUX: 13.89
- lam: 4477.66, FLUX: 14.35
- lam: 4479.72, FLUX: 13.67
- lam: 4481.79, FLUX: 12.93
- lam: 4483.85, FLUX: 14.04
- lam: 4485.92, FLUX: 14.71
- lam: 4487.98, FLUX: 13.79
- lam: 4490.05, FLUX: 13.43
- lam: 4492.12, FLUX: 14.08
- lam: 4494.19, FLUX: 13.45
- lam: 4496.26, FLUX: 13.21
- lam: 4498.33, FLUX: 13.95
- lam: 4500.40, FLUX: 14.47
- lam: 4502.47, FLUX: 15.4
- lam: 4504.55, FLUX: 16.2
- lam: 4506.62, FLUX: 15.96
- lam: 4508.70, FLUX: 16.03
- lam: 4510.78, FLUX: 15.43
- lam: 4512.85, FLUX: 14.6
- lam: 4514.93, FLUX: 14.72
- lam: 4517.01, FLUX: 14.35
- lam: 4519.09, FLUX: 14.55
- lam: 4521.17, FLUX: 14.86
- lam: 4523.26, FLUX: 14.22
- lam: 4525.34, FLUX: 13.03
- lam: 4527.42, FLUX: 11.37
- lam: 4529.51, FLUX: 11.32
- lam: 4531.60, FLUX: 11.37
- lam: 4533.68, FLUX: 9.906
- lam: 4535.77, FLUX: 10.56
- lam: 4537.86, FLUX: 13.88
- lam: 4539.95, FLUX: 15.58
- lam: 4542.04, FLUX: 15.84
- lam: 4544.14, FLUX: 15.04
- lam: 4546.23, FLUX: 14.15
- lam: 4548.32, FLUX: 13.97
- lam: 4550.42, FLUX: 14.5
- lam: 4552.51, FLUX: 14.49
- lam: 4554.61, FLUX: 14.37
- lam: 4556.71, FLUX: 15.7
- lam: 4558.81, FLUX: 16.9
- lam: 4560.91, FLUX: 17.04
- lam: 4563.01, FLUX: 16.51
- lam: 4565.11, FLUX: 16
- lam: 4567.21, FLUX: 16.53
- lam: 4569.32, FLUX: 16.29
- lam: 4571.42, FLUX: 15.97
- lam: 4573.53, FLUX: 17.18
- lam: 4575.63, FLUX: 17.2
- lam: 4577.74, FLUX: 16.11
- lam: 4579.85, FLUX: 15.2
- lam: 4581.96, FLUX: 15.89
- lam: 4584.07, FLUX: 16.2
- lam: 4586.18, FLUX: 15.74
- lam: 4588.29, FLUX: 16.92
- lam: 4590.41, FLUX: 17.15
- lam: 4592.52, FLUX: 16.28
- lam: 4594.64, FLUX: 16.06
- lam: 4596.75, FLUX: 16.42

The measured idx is 4.2 Angstrom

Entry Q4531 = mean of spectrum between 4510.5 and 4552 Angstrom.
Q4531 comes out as 13.6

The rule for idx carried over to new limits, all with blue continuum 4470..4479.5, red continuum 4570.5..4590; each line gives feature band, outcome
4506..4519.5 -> -0.4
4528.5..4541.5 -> 2.5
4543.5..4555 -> 0.9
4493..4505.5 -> -0.1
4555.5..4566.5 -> -0.4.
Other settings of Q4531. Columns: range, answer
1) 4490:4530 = 14.3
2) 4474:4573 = 14.4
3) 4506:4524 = 15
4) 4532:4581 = 15.1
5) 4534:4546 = 13.9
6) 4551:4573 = 16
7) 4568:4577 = 16.6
